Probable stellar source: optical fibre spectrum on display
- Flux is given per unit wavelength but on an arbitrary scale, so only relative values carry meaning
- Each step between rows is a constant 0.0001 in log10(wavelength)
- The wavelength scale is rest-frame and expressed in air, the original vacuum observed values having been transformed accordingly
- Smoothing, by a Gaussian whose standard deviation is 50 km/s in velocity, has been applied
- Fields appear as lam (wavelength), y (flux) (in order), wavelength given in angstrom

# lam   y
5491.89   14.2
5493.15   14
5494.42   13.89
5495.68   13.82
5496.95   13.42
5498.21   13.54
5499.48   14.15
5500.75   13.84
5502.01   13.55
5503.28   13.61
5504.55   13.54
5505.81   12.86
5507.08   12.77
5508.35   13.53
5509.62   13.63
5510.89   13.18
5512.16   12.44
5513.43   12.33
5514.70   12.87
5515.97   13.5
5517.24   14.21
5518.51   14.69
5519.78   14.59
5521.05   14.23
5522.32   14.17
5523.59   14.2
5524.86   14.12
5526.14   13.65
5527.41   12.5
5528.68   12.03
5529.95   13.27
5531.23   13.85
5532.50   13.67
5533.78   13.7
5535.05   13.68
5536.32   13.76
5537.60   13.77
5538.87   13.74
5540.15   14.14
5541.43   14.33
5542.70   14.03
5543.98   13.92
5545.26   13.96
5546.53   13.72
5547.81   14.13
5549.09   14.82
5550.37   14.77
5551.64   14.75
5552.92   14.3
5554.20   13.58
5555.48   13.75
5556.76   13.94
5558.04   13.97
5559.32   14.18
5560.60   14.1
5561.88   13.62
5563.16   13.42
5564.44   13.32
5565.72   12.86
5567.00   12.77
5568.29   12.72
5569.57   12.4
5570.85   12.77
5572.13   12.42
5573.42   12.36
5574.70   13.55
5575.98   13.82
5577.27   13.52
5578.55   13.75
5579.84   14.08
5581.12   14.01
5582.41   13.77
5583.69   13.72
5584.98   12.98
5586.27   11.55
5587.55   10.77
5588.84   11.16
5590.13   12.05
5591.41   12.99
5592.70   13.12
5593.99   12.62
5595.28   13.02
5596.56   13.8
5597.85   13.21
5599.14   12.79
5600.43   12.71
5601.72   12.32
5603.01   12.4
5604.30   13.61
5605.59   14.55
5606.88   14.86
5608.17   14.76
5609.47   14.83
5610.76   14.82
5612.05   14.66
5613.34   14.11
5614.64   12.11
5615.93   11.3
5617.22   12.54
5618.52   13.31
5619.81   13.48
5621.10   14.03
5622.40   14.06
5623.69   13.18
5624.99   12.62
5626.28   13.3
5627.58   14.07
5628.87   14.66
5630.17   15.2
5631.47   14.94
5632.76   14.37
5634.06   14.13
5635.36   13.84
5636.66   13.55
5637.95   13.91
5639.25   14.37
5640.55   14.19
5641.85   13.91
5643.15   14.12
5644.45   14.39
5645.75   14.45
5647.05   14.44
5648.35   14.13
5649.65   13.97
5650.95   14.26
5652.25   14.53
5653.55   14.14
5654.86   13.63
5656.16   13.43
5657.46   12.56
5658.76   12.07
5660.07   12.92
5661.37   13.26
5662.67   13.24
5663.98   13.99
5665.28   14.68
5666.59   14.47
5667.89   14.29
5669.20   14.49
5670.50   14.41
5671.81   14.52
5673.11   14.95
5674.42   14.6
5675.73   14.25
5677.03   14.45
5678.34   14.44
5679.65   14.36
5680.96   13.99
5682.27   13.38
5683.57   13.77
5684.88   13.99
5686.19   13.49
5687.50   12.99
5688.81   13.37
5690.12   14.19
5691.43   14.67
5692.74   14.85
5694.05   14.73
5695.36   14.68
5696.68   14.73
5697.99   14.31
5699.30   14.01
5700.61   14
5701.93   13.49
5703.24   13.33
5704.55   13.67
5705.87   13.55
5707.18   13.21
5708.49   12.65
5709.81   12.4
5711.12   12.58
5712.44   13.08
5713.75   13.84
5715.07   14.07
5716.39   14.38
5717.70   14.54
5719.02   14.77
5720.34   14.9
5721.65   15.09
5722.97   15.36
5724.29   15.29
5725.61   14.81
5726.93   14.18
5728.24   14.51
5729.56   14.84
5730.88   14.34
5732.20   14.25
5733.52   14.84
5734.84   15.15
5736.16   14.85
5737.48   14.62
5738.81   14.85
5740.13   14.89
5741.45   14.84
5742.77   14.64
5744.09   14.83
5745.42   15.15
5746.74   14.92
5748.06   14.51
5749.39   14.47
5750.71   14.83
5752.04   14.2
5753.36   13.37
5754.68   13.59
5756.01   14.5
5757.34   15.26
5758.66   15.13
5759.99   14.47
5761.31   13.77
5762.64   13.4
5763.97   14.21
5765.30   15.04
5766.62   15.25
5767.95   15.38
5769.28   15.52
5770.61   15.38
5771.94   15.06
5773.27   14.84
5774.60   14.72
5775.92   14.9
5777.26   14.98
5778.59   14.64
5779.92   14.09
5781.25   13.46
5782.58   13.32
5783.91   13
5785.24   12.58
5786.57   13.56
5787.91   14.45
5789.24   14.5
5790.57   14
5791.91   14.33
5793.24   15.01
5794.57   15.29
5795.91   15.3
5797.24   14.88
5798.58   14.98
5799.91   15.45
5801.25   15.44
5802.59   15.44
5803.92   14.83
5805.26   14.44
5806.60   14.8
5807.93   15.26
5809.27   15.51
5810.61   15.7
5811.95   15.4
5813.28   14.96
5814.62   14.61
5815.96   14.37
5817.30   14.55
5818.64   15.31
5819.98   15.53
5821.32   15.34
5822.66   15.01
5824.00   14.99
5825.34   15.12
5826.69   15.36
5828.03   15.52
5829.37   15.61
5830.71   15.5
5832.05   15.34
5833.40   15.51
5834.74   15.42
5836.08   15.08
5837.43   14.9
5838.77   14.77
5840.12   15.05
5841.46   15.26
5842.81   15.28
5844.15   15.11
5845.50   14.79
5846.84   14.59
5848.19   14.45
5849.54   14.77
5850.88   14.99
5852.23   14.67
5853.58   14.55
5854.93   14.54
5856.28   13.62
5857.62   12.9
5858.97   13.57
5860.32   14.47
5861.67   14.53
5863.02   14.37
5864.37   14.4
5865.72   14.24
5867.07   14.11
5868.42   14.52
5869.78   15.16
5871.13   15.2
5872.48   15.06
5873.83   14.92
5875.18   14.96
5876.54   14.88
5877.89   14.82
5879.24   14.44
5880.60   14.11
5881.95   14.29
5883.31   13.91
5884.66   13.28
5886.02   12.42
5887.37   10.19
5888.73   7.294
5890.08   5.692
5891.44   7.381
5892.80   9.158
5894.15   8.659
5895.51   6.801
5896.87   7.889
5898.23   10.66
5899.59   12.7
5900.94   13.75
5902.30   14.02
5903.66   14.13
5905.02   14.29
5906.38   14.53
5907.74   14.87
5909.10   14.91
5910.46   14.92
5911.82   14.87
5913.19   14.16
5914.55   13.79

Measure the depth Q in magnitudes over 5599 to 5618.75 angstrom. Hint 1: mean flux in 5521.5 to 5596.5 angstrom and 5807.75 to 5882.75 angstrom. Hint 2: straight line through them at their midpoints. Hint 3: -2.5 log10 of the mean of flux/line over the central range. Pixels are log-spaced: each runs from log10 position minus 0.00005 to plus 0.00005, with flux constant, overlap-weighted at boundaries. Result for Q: 0.02 mag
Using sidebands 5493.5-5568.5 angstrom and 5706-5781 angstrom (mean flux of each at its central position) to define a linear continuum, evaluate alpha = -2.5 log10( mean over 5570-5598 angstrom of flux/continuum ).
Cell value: 0.08 mag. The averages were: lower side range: 13.7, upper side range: 14.5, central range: 12.9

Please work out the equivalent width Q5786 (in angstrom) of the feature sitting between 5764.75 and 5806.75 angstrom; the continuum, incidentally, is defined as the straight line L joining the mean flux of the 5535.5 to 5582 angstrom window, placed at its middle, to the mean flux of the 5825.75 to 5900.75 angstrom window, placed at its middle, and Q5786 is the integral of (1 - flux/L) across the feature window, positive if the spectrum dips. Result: -3.3 angstrom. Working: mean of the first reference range 13.7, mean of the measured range 14.6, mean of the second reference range 13.6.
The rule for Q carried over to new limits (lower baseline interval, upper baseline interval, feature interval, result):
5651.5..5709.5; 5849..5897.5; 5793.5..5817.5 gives -0.14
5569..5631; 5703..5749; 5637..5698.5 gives -0.02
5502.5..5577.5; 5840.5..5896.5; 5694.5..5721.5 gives -0.03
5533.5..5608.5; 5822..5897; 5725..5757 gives -0.07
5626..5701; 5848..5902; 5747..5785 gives -0.07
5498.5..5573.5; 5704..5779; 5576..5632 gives 0.04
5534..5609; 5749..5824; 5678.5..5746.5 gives 0.00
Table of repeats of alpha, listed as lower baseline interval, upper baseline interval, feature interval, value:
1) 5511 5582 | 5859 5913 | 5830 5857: -0.15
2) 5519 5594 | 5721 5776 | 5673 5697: 0.01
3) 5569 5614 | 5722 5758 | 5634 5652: -0.03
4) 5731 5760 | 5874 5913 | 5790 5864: -0.12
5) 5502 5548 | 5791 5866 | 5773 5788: 0.05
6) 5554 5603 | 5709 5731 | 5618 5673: -0.02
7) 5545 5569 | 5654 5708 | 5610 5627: 0.04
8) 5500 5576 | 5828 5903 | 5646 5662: -0.01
